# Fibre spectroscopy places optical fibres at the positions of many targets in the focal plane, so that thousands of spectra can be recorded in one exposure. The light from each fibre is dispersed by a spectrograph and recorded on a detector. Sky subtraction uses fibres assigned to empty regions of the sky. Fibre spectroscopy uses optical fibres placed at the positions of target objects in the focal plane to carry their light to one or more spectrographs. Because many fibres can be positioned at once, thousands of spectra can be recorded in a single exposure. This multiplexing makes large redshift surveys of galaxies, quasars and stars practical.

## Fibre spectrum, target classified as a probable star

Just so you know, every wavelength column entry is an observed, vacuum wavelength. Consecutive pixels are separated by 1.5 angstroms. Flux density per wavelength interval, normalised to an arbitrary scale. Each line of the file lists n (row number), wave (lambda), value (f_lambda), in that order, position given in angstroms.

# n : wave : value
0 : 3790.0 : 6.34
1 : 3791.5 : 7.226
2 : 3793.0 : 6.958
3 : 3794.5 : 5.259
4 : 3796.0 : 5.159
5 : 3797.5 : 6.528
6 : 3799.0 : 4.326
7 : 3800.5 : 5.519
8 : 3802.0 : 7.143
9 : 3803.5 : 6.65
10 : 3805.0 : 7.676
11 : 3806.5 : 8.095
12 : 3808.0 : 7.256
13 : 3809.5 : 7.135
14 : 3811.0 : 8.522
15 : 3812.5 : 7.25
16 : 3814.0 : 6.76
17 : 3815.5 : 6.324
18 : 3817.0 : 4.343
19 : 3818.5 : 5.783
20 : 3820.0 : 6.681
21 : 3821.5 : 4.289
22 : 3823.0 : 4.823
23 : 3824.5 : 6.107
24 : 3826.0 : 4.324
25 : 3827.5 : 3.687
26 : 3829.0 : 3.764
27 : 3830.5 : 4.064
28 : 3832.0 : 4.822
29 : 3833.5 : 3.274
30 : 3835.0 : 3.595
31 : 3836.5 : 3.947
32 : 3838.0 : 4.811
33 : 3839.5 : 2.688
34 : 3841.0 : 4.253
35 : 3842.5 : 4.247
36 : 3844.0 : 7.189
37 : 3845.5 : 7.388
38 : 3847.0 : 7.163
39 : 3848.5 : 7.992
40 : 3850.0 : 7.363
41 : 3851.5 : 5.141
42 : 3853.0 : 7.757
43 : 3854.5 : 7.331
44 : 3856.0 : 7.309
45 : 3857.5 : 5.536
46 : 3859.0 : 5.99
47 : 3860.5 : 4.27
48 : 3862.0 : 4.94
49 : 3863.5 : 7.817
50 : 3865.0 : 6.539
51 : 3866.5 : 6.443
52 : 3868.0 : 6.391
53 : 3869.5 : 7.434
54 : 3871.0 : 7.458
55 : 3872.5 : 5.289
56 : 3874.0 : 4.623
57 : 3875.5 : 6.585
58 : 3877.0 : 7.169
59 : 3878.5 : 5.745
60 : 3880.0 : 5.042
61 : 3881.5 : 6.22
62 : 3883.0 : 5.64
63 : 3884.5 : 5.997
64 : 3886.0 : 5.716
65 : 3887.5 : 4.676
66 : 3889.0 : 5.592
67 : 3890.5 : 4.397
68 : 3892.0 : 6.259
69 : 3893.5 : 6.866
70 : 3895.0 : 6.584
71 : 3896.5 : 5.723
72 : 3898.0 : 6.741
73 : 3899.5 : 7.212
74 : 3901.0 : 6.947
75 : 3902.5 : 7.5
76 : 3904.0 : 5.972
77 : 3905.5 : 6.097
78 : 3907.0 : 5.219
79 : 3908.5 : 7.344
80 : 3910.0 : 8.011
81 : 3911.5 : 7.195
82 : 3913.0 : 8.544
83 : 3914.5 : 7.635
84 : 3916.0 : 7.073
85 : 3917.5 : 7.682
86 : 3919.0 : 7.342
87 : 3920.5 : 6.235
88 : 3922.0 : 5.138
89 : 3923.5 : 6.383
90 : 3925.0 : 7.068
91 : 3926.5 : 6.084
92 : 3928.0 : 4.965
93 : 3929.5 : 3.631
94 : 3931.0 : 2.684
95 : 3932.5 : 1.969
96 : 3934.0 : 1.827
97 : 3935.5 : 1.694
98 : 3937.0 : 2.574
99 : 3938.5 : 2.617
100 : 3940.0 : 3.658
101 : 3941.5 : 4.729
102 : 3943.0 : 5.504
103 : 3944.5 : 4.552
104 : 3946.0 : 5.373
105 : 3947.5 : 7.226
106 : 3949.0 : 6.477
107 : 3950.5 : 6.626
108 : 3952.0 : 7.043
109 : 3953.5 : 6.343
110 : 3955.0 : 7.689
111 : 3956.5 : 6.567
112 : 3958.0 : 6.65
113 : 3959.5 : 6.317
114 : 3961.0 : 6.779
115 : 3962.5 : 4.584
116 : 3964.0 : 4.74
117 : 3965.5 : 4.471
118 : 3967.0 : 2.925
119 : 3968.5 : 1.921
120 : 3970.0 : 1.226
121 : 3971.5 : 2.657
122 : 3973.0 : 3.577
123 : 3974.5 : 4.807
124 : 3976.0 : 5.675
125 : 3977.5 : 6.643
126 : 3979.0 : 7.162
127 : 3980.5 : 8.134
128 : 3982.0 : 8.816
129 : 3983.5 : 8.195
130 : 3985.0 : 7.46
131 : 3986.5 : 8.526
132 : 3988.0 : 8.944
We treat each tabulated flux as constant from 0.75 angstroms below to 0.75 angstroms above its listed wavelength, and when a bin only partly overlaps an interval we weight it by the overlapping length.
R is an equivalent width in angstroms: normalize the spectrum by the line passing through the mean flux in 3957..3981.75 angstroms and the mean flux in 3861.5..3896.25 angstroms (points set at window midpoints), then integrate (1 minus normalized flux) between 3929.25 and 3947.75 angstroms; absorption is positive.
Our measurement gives 6.0 angstroms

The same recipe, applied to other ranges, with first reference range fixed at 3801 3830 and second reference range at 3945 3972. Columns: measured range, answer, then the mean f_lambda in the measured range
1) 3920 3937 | 3.94 angstroms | 4.23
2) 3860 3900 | -2.05 angstroms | 6.05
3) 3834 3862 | 0.94 angstroms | 5.73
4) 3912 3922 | -3.03 angstroms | 7.24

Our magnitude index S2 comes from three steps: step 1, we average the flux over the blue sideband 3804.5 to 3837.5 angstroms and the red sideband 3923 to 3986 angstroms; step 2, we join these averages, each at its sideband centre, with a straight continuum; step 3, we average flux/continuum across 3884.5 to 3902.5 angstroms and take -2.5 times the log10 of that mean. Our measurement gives -0.15 mag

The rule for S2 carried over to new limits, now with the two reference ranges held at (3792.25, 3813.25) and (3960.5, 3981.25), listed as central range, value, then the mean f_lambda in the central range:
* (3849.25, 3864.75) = -0.058 mag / 6.35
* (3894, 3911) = -0.218 mag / 6.68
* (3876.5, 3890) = 0.000 mag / 5.7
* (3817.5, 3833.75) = 0.329 mag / 4.73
